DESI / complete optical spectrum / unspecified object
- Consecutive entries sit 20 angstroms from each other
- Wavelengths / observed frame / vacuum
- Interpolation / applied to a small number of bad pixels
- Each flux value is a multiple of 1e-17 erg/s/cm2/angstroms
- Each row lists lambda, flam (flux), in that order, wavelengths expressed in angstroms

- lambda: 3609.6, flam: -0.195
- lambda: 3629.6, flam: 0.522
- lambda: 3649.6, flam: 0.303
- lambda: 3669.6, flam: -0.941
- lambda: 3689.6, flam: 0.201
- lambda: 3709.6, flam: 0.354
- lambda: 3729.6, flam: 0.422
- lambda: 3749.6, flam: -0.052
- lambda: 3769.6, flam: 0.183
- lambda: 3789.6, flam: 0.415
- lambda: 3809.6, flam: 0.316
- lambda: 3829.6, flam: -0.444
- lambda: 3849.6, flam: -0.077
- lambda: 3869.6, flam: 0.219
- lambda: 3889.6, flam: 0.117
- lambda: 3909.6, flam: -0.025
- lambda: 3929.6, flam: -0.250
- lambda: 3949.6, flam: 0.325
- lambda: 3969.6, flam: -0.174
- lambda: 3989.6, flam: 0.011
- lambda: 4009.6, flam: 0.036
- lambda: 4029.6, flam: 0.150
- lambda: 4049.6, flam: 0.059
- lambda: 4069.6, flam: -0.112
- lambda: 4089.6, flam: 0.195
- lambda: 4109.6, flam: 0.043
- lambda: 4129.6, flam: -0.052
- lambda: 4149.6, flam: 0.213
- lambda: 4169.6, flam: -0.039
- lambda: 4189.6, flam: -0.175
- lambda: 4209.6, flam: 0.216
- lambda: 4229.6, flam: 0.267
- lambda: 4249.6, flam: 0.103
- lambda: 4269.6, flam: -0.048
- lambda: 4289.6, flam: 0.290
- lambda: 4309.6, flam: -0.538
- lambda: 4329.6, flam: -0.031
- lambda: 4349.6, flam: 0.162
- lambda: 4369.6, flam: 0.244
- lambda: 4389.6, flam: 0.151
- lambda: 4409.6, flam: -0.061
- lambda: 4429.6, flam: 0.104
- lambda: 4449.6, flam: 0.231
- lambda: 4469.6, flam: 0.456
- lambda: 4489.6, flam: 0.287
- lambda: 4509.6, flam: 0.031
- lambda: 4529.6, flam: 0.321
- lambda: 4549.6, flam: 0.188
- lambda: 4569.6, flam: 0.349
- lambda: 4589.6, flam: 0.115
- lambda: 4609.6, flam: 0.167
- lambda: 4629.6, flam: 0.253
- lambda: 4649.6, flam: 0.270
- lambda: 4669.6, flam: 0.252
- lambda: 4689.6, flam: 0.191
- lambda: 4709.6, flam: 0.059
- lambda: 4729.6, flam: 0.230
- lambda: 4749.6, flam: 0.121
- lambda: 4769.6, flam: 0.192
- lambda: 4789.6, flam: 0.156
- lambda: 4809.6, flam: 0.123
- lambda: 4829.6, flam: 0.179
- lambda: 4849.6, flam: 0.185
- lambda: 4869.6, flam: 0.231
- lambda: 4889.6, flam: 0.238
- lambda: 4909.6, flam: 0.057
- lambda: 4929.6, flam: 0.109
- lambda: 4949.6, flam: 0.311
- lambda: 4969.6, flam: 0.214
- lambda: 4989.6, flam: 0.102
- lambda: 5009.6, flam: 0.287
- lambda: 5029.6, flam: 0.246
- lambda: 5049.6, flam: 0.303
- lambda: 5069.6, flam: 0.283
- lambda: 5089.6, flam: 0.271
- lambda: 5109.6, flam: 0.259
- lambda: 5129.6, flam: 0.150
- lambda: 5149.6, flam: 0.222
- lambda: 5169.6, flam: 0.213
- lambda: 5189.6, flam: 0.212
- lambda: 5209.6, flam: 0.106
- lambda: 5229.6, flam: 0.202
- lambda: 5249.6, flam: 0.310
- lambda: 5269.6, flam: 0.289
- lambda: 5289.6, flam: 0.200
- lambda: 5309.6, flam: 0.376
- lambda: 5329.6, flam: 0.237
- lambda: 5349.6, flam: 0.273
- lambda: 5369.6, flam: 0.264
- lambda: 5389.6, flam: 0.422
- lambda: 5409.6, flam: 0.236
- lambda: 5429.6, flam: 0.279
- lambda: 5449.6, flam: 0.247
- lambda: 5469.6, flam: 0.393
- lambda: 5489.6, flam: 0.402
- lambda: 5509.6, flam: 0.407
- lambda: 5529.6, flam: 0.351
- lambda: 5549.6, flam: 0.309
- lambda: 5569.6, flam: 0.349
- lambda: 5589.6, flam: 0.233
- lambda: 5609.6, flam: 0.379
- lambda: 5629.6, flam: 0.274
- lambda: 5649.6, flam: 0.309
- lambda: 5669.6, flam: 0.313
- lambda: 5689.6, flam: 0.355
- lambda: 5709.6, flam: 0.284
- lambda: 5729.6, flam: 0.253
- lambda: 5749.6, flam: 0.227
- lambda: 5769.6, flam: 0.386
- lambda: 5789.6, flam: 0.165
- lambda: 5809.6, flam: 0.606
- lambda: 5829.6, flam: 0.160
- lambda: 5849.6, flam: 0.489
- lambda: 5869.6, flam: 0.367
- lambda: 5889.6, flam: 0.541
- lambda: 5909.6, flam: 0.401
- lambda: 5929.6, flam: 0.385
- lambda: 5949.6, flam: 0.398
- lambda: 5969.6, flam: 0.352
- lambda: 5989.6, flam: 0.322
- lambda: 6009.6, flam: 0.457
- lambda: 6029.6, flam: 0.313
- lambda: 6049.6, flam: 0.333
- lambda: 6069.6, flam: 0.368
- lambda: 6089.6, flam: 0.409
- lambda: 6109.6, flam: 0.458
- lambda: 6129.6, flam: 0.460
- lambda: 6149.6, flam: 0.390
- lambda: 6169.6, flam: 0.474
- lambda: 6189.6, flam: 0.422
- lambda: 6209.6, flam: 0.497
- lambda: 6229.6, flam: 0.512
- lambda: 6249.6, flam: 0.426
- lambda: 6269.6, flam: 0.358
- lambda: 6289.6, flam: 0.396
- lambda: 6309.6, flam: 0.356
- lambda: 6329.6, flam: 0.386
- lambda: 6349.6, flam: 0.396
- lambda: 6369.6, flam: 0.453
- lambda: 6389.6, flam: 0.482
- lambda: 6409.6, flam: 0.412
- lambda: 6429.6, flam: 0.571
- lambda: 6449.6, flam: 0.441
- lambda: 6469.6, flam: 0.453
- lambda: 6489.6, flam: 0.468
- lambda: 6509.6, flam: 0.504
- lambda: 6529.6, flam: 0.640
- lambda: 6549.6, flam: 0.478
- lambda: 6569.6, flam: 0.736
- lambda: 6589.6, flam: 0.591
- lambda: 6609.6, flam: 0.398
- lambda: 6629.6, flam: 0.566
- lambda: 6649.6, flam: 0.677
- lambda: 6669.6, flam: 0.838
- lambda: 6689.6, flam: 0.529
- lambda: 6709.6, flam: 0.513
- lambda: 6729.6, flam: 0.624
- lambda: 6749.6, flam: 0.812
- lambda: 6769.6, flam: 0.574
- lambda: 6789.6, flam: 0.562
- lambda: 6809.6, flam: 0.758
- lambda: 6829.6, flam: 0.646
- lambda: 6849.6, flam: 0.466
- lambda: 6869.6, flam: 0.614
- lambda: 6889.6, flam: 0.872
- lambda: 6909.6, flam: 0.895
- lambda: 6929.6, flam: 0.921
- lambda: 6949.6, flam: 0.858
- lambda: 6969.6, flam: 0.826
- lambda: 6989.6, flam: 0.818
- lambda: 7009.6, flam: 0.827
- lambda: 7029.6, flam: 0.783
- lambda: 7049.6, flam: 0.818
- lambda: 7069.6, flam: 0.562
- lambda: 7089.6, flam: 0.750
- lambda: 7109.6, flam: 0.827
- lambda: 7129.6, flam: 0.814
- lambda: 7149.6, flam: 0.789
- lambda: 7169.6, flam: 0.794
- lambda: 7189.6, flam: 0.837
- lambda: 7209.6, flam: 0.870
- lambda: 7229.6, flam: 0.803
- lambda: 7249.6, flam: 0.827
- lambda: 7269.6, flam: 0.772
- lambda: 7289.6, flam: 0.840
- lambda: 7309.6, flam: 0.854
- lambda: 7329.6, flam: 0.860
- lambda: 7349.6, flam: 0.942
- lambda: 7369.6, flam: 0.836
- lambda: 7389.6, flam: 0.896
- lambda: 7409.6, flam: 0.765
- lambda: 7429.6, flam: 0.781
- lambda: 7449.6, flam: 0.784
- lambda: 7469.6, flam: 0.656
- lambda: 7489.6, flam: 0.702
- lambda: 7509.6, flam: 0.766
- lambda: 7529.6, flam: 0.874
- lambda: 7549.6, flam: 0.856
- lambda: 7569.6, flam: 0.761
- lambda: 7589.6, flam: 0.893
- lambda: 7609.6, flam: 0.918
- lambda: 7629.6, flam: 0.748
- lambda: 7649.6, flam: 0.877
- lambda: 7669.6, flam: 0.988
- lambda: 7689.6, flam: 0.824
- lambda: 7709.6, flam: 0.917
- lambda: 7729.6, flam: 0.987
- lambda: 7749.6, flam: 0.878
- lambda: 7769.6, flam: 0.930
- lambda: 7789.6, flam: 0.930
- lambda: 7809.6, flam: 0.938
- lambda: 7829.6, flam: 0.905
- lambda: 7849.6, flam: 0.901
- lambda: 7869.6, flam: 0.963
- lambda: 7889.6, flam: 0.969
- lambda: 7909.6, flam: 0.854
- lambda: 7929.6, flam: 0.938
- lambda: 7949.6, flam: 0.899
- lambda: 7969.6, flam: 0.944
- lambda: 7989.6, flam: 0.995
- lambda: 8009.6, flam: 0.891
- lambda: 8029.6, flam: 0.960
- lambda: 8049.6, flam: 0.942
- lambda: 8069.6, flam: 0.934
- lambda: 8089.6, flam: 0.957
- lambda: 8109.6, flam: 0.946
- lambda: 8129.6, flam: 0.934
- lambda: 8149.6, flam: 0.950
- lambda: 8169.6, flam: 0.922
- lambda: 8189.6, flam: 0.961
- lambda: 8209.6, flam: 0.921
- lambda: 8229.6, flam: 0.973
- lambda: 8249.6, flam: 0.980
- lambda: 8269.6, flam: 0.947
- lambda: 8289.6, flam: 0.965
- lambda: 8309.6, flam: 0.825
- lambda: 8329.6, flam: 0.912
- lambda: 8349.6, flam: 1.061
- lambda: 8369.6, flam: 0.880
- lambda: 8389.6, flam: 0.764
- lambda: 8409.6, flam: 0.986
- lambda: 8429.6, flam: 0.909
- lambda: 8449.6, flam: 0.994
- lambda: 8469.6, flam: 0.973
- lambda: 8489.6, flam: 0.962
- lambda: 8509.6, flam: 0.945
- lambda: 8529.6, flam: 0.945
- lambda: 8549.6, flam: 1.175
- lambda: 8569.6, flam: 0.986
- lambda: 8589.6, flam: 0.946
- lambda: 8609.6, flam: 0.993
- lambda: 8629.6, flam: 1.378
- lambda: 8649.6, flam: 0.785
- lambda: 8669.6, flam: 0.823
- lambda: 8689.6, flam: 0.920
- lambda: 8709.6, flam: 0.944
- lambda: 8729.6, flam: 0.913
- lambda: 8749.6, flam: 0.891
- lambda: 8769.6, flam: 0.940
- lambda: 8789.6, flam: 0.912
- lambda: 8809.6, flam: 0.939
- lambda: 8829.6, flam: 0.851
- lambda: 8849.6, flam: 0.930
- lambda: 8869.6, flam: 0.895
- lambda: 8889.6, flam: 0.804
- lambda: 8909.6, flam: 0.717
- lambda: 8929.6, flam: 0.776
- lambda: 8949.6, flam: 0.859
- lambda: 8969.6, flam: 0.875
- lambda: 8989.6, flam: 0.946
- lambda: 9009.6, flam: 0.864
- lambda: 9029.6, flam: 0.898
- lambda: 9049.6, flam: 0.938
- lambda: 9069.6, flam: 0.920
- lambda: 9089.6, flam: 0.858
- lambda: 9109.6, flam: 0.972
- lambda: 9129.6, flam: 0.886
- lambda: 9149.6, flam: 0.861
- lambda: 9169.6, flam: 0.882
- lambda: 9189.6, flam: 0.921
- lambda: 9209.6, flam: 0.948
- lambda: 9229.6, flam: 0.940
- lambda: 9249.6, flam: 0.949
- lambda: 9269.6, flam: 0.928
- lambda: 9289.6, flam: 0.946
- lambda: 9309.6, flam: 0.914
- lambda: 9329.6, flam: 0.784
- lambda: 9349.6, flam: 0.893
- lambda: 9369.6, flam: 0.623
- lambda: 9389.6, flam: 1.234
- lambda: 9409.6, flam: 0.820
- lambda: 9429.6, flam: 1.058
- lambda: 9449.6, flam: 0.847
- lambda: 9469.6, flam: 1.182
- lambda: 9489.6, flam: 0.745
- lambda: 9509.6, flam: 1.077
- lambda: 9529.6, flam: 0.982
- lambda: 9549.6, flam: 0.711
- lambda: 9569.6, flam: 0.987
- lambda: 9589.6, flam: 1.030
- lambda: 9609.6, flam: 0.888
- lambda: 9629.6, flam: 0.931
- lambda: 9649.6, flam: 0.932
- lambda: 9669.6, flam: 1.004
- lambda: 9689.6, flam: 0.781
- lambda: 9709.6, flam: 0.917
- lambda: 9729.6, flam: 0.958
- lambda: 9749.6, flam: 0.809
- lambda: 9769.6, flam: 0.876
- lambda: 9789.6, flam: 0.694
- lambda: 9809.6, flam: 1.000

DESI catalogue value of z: 0.72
